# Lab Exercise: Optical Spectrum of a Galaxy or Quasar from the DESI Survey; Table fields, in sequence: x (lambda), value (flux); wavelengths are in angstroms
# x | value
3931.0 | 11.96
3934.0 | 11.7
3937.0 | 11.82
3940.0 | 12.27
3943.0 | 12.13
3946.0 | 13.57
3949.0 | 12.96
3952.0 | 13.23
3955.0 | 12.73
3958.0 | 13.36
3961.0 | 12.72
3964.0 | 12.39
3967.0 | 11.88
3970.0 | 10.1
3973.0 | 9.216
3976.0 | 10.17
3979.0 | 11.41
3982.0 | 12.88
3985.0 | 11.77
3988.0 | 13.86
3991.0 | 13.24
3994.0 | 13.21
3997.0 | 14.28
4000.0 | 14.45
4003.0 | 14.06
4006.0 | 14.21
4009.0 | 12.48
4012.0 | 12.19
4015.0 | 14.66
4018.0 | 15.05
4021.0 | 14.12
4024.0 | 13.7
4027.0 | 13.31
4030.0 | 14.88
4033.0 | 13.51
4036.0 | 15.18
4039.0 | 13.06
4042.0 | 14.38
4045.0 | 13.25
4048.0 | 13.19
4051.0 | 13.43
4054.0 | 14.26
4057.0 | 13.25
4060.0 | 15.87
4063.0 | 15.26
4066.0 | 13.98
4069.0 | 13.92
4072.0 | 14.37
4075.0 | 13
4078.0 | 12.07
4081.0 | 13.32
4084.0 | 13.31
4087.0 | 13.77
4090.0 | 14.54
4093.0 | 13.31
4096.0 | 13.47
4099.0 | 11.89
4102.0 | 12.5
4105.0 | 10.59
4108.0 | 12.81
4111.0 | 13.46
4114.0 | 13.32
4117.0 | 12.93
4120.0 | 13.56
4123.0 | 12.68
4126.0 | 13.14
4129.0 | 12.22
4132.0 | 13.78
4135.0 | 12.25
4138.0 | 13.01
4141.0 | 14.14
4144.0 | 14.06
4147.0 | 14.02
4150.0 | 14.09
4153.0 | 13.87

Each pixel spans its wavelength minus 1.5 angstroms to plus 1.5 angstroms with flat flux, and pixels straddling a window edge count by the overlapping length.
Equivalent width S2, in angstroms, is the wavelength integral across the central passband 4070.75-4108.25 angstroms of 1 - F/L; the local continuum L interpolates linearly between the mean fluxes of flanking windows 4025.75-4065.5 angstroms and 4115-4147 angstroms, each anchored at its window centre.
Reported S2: 1.76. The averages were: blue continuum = 14.1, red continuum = 13.2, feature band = 13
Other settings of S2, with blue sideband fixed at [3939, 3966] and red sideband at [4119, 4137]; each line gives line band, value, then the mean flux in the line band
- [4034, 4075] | -3.8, 14.1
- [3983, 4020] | -2.2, 13.6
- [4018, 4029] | -0.9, 13.9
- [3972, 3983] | 1.6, 10.9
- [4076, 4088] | -0.2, 13.1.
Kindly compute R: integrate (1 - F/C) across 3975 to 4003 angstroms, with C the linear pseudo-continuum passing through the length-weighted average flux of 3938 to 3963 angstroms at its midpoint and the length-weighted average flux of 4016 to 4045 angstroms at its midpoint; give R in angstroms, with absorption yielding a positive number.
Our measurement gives 1.11 angstroms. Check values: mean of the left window 12.8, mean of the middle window 12.9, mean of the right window 14.1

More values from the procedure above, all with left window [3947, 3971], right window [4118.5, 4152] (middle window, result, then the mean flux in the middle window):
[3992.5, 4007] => -1.5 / 14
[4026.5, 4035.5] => -0.9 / 14.1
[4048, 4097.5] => -2.8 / 13.8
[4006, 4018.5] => -0.8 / 13.6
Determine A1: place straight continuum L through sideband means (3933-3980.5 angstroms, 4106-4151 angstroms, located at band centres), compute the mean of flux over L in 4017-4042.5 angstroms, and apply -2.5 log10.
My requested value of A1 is -0.13 mag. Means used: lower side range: 12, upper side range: 13.3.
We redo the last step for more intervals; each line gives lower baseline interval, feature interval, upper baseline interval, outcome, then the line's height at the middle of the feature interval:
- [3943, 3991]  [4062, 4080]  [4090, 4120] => -0.086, 12.7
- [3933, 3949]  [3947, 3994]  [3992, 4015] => 0.067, 13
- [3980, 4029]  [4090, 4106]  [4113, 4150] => 0.063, 13.4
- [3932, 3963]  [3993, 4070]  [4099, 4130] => -0.107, 12.7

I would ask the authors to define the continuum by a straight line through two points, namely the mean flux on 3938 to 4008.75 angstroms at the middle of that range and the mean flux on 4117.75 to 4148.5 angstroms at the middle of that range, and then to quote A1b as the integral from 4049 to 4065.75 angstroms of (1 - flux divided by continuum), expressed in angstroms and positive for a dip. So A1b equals -1.8 angstroms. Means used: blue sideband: 12.6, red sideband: 13.3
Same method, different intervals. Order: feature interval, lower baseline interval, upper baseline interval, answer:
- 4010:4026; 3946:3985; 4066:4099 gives -1.6 angstroms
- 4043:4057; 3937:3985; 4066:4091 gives -0.4 angstroms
